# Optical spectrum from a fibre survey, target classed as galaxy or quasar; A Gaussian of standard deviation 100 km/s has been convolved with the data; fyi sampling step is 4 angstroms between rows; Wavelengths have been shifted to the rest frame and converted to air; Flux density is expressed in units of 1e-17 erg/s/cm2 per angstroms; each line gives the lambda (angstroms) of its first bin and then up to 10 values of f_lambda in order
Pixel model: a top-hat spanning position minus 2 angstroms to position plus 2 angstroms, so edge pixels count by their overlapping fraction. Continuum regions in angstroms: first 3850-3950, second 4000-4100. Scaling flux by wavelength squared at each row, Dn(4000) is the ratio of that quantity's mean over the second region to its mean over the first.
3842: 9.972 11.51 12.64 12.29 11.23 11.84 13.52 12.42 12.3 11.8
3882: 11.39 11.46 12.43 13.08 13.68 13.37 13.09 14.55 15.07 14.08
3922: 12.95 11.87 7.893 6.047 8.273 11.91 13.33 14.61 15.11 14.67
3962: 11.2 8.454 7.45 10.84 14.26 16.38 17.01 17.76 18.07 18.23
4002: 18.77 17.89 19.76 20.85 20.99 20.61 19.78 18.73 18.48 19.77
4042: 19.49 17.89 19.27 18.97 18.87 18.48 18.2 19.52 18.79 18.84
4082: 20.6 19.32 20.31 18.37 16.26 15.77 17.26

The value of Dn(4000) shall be 1.70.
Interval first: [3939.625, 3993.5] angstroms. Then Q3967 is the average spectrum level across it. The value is 13.4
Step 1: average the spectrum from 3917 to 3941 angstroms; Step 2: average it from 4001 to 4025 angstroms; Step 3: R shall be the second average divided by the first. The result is 1.97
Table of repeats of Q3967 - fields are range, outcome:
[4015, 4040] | 19.8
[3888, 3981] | 12.1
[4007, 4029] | 20.2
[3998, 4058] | 19.3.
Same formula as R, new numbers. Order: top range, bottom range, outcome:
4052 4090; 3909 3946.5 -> 1.67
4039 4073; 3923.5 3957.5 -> 1.67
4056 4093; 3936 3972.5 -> 1.65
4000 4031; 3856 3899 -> 1.61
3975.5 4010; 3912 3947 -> 1.55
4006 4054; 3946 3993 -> 1.44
